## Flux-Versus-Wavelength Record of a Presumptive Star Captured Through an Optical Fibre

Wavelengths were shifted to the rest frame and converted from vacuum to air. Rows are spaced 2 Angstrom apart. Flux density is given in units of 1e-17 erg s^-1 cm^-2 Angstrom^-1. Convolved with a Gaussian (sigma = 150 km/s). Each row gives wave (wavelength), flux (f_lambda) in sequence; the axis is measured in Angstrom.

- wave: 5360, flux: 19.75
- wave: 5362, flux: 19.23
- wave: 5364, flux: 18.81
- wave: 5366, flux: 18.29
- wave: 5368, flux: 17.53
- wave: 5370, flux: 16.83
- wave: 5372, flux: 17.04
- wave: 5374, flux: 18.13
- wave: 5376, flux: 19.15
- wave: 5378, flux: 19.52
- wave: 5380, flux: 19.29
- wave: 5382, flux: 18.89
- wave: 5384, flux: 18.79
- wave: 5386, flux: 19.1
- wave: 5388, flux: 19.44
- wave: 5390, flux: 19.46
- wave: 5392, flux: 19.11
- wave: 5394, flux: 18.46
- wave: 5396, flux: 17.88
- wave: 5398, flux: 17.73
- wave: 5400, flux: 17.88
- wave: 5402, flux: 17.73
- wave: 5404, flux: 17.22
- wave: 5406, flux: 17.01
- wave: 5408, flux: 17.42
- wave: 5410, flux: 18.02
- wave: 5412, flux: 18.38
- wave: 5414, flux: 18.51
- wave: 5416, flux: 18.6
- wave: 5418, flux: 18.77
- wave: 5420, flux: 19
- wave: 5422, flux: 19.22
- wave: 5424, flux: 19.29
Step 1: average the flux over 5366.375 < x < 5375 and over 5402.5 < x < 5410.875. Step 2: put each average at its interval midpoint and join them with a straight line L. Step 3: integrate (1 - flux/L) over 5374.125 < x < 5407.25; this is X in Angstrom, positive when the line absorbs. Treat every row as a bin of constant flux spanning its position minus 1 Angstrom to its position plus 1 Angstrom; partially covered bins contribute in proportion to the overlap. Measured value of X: -2.1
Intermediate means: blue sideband 17.4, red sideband 17.4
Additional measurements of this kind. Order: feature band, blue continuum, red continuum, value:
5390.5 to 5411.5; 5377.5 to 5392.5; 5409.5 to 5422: 1.11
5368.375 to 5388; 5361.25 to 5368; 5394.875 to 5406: -0.35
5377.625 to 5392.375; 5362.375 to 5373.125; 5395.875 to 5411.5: -1.23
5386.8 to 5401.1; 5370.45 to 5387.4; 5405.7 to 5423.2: 0.00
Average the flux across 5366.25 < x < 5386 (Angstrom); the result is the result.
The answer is 18.4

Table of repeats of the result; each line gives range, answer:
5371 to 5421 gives 18.4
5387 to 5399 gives 18.7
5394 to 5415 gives 17.8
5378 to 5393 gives 19.2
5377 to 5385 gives 19.1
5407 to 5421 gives 18.4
